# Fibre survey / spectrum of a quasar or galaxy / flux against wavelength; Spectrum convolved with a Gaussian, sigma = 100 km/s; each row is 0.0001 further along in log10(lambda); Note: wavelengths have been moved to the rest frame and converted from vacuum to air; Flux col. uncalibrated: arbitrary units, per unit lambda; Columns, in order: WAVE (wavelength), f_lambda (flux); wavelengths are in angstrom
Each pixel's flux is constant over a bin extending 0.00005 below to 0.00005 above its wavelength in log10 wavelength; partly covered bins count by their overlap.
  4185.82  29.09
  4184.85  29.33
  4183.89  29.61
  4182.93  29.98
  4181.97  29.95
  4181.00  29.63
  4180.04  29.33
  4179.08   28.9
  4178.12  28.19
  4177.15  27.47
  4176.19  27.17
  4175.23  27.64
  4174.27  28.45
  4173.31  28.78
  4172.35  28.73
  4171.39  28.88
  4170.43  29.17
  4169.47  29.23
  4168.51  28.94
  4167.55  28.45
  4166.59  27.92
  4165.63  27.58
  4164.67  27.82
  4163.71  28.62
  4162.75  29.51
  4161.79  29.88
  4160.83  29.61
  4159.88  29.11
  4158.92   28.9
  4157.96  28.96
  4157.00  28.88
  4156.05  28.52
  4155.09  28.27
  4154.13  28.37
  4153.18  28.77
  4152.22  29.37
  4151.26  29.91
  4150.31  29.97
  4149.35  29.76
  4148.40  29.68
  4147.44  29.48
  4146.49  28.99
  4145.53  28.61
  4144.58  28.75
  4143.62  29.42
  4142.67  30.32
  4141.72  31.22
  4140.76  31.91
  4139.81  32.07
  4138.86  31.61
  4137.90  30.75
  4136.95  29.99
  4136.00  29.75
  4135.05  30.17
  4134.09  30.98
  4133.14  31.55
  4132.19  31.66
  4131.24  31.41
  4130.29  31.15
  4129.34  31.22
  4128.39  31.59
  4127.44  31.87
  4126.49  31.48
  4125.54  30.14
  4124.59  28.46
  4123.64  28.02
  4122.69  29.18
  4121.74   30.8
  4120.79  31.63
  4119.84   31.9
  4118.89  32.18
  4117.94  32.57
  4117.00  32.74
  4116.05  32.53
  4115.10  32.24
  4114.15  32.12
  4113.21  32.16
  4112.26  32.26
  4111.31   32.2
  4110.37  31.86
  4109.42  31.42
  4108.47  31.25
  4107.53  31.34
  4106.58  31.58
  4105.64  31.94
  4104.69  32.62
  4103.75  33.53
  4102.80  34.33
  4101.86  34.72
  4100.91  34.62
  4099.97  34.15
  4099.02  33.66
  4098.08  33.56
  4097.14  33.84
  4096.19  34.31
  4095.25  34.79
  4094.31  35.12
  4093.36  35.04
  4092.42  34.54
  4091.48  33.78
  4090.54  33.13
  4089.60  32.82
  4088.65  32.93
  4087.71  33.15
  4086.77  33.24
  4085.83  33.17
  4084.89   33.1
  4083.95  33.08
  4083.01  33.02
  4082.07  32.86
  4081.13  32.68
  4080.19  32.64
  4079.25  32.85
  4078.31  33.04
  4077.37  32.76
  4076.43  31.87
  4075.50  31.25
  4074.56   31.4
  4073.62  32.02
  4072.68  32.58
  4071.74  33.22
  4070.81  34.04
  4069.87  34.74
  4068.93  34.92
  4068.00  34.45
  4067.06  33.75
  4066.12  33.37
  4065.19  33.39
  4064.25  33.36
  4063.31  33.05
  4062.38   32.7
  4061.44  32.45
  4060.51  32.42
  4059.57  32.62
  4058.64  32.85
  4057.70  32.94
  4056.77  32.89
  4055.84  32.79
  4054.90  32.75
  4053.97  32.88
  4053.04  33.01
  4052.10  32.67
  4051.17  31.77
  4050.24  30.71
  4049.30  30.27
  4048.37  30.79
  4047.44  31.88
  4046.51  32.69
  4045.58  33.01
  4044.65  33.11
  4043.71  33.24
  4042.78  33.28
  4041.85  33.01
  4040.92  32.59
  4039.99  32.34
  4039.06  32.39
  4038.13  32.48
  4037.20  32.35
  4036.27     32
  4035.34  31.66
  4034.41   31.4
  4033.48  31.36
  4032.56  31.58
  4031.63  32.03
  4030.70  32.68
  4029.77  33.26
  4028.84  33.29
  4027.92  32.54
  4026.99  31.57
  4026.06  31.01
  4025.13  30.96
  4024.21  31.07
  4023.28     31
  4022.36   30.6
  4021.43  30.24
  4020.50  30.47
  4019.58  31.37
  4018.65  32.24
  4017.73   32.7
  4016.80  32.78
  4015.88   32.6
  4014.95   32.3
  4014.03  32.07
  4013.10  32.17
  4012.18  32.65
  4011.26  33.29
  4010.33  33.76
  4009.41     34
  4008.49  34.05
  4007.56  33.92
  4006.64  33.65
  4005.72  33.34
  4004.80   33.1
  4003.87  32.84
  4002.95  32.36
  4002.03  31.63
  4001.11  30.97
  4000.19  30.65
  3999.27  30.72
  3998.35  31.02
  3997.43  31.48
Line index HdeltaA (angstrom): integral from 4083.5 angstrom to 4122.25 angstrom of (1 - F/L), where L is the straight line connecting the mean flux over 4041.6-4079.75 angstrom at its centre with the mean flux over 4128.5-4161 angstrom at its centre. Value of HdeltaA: -2.0 angstrom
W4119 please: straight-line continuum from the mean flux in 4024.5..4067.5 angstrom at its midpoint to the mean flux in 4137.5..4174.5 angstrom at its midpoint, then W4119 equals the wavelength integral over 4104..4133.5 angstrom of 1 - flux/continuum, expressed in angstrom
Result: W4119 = -1.1 angstrom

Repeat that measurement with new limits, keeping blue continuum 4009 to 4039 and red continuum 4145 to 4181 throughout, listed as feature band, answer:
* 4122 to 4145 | -0.87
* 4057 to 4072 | -1.10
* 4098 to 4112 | -1.23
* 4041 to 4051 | -0.21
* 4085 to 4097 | -1.31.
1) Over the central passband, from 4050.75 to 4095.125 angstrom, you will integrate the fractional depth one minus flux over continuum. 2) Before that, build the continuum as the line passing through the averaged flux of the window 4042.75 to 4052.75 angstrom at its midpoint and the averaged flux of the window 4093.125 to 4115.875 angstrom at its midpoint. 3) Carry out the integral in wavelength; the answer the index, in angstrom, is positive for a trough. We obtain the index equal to -0.8 angstrom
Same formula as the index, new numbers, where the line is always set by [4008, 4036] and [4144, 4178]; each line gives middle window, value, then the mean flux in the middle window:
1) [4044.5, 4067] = -0.9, 32.5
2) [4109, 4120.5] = -0.9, 32.2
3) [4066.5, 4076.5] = -0.7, 33.2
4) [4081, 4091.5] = -0.9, 33.1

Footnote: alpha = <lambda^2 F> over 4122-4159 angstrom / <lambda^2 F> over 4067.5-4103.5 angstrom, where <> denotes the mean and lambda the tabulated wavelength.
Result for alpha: 0.92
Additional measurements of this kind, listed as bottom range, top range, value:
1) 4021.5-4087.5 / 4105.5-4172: 0.97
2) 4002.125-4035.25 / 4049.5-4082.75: 1.04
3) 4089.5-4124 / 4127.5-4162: 0.94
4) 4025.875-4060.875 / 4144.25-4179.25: 0.94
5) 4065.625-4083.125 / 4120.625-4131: 0.95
